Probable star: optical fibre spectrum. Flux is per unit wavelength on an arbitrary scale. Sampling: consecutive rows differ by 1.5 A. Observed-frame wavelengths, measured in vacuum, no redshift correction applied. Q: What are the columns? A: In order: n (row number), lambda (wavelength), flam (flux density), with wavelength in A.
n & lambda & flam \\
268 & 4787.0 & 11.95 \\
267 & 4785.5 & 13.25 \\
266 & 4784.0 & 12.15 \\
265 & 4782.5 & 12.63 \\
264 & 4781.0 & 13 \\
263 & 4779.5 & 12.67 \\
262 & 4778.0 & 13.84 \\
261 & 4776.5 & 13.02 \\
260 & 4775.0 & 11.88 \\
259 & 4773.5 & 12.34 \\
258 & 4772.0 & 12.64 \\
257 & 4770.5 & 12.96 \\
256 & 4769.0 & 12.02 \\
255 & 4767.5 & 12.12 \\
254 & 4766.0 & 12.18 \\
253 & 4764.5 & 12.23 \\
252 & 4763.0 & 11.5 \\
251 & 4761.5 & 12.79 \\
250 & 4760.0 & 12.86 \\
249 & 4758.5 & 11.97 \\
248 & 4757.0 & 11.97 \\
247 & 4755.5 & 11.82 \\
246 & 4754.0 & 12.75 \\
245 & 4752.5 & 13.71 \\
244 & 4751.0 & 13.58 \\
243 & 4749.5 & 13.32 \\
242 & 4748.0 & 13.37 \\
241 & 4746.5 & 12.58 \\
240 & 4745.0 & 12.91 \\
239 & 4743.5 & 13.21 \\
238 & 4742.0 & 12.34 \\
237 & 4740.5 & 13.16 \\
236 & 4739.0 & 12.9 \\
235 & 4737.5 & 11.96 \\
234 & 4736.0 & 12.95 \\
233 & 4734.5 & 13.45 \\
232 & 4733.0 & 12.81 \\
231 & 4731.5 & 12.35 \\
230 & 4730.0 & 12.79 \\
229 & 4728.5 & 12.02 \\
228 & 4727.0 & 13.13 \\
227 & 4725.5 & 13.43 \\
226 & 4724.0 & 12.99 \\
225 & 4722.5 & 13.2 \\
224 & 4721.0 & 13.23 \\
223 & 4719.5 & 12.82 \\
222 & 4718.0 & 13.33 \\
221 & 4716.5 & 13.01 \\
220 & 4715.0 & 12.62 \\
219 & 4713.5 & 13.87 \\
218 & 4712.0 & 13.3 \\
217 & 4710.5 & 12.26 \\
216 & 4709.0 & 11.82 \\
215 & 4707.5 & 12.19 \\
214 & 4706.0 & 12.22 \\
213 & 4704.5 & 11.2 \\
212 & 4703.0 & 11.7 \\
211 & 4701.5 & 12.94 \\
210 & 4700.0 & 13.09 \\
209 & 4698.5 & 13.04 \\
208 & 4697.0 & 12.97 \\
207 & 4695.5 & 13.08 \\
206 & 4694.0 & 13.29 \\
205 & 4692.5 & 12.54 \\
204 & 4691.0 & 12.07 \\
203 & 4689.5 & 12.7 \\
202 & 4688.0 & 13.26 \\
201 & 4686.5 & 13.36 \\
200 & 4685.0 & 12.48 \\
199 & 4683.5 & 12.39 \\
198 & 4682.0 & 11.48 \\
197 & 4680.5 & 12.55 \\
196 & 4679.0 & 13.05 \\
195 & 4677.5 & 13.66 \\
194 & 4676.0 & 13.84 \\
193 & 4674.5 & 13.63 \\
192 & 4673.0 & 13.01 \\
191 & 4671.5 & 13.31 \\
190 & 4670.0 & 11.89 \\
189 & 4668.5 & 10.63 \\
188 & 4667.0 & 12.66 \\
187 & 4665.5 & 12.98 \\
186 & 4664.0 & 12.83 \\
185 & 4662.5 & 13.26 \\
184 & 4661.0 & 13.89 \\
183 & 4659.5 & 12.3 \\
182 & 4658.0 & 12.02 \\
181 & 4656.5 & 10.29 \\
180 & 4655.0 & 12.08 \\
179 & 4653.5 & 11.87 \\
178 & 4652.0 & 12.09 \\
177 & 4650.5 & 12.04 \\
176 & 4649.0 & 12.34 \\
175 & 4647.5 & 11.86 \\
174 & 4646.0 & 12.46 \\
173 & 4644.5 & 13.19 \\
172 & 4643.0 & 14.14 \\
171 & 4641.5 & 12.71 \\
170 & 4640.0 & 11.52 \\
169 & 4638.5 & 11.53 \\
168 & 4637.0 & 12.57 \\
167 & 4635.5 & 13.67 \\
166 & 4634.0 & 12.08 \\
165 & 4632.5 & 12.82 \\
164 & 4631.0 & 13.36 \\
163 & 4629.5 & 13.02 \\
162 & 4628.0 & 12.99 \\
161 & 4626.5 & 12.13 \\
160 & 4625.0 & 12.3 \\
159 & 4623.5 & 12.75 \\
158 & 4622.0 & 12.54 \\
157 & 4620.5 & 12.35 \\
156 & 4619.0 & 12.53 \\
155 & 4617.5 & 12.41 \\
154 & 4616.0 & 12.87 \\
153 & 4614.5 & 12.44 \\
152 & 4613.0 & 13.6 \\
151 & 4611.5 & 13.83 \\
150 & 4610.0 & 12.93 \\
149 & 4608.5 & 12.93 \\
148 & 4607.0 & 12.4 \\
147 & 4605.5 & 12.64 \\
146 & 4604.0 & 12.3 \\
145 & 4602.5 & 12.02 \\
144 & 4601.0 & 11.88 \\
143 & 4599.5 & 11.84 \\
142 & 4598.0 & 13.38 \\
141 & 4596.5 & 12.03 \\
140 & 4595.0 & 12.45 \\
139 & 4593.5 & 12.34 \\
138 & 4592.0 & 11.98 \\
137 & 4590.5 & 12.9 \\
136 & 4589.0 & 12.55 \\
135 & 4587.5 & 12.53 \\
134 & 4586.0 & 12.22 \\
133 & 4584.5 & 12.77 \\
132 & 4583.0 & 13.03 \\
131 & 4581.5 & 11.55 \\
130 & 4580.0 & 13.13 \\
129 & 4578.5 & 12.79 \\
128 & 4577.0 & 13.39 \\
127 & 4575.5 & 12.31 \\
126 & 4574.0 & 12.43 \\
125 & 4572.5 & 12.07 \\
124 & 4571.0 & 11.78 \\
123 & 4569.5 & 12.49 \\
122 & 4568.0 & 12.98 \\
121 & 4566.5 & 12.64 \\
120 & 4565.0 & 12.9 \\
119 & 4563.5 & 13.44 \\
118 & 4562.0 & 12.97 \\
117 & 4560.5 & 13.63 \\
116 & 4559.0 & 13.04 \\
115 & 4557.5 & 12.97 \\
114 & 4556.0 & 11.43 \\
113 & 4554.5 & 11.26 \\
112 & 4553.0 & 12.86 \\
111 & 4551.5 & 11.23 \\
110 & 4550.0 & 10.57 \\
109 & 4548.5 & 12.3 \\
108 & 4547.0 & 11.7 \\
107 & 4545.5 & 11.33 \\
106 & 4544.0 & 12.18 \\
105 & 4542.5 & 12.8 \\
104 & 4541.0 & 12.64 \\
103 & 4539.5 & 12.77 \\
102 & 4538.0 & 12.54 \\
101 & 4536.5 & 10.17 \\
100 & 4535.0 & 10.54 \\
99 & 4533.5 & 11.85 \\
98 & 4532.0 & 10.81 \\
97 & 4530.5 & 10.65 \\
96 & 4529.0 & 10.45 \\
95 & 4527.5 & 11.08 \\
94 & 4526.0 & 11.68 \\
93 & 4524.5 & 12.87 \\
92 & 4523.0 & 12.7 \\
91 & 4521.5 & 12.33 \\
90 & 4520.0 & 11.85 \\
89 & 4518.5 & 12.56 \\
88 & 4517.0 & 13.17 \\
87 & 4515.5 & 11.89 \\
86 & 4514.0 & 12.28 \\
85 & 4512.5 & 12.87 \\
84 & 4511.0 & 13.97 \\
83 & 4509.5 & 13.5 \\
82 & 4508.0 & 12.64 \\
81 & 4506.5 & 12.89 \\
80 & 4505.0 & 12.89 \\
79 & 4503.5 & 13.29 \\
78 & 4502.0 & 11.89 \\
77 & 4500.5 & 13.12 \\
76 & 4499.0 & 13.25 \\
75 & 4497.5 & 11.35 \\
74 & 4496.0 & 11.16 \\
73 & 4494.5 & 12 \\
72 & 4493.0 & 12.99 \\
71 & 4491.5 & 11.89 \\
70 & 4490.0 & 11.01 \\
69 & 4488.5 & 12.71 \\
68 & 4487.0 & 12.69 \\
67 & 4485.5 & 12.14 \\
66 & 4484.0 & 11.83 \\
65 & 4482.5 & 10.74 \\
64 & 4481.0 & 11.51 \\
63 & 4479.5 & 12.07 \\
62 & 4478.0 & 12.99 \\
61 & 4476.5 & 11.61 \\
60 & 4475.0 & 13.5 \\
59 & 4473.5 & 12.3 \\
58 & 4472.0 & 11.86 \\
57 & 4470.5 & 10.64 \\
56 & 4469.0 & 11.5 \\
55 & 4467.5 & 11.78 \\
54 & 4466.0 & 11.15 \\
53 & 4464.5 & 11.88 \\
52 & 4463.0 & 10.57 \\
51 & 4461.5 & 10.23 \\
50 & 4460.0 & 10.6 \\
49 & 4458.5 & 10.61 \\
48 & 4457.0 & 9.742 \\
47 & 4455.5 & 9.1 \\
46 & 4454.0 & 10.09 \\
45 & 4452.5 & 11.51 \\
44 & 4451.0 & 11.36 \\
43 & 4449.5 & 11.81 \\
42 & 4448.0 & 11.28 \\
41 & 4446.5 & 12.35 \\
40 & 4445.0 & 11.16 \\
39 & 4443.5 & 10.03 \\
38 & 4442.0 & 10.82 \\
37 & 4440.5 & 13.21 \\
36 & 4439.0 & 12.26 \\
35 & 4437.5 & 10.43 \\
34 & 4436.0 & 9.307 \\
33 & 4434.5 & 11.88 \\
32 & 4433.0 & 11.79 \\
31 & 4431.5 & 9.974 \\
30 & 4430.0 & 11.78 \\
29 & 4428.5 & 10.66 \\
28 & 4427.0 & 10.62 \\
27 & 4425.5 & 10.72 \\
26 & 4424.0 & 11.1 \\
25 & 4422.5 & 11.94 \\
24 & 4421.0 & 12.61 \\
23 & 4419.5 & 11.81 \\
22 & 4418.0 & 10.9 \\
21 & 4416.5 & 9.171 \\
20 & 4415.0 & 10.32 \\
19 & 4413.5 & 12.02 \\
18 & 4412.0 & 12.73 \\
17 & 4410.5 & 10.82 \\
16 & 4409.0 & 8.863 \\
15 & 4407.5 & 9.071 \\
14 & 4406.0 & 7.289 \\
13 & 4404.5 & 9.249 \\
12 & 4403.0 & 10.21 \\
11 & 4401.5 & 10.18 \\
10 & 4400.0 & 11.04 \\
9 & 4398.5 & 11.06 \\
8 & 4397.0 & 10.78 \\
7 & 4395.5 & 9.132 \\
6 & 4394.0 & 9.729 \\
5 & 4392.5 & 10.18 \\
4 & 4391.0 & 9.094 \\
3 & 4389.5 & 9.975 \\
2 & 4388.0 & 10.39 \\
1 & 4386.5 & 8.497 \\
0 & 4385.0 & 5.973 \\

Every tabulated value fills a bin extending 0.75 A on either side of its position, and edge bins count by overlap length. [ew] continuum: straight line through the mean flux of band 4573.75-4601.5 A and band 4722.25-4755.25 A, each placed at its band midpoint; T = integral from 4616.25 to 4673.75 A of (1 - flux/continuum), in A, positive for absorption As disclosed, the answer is 0.8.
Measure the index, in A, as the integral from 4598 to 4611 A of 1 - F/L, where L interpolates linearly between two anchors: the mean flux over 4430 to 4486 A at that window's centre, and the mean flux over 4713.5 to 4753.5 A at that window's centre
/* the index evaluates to -0.3 A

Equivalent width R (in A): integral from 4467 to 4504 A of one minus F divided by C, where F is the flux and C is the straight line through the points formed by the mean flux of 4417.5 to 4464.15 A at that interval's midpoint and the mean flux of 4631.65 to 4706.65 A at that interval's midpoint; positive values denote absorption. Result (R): -2.3 A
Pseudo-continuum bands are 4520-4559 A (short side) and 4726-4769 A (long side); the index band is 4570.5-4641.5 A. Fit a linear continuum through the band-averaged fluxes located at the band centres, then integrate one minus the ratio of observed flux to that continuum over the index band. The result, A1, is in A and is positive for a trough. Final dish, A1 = -2.9 A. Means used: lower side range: 11.8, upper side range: 12.7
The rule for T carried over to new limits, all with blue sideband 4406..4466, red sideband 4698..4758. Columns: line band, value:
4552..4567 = -1.27 A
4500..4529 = -2.88 A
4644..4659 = 0.34 A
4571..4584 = -0.80 A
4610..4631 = -1.20 A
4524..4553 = -0.11 A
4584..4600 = -0.74 A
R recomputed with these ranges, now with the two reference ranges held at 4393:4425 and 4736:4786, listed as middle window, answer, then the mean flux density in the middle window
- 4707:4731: -0.9 A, 12.9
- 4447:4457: -0.1 A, 10.8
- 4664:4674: -0.3 A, 12.5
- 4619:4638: -1.4 A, 12.7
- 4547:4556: -0.2 A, 11.6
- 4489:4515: -3.5 A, 12.5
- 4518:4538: -0.6 A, 11.5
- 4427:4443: -0.8 A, 11.2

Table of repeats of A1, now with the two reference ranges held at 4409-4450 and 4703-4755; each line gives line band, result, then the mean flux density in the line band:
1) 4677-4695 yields -0.2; 12.7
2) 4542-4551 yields 0.0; 11.8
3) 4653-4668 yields 0.1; 12.4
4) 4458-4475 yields 0.1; 11.3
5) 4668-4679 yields -0.3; 12.9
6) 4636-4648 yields -0.2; 12.5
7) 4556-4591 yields -2.1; 12.7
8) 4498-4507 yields -1.0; 12.8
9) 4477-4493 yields -0.7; 12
